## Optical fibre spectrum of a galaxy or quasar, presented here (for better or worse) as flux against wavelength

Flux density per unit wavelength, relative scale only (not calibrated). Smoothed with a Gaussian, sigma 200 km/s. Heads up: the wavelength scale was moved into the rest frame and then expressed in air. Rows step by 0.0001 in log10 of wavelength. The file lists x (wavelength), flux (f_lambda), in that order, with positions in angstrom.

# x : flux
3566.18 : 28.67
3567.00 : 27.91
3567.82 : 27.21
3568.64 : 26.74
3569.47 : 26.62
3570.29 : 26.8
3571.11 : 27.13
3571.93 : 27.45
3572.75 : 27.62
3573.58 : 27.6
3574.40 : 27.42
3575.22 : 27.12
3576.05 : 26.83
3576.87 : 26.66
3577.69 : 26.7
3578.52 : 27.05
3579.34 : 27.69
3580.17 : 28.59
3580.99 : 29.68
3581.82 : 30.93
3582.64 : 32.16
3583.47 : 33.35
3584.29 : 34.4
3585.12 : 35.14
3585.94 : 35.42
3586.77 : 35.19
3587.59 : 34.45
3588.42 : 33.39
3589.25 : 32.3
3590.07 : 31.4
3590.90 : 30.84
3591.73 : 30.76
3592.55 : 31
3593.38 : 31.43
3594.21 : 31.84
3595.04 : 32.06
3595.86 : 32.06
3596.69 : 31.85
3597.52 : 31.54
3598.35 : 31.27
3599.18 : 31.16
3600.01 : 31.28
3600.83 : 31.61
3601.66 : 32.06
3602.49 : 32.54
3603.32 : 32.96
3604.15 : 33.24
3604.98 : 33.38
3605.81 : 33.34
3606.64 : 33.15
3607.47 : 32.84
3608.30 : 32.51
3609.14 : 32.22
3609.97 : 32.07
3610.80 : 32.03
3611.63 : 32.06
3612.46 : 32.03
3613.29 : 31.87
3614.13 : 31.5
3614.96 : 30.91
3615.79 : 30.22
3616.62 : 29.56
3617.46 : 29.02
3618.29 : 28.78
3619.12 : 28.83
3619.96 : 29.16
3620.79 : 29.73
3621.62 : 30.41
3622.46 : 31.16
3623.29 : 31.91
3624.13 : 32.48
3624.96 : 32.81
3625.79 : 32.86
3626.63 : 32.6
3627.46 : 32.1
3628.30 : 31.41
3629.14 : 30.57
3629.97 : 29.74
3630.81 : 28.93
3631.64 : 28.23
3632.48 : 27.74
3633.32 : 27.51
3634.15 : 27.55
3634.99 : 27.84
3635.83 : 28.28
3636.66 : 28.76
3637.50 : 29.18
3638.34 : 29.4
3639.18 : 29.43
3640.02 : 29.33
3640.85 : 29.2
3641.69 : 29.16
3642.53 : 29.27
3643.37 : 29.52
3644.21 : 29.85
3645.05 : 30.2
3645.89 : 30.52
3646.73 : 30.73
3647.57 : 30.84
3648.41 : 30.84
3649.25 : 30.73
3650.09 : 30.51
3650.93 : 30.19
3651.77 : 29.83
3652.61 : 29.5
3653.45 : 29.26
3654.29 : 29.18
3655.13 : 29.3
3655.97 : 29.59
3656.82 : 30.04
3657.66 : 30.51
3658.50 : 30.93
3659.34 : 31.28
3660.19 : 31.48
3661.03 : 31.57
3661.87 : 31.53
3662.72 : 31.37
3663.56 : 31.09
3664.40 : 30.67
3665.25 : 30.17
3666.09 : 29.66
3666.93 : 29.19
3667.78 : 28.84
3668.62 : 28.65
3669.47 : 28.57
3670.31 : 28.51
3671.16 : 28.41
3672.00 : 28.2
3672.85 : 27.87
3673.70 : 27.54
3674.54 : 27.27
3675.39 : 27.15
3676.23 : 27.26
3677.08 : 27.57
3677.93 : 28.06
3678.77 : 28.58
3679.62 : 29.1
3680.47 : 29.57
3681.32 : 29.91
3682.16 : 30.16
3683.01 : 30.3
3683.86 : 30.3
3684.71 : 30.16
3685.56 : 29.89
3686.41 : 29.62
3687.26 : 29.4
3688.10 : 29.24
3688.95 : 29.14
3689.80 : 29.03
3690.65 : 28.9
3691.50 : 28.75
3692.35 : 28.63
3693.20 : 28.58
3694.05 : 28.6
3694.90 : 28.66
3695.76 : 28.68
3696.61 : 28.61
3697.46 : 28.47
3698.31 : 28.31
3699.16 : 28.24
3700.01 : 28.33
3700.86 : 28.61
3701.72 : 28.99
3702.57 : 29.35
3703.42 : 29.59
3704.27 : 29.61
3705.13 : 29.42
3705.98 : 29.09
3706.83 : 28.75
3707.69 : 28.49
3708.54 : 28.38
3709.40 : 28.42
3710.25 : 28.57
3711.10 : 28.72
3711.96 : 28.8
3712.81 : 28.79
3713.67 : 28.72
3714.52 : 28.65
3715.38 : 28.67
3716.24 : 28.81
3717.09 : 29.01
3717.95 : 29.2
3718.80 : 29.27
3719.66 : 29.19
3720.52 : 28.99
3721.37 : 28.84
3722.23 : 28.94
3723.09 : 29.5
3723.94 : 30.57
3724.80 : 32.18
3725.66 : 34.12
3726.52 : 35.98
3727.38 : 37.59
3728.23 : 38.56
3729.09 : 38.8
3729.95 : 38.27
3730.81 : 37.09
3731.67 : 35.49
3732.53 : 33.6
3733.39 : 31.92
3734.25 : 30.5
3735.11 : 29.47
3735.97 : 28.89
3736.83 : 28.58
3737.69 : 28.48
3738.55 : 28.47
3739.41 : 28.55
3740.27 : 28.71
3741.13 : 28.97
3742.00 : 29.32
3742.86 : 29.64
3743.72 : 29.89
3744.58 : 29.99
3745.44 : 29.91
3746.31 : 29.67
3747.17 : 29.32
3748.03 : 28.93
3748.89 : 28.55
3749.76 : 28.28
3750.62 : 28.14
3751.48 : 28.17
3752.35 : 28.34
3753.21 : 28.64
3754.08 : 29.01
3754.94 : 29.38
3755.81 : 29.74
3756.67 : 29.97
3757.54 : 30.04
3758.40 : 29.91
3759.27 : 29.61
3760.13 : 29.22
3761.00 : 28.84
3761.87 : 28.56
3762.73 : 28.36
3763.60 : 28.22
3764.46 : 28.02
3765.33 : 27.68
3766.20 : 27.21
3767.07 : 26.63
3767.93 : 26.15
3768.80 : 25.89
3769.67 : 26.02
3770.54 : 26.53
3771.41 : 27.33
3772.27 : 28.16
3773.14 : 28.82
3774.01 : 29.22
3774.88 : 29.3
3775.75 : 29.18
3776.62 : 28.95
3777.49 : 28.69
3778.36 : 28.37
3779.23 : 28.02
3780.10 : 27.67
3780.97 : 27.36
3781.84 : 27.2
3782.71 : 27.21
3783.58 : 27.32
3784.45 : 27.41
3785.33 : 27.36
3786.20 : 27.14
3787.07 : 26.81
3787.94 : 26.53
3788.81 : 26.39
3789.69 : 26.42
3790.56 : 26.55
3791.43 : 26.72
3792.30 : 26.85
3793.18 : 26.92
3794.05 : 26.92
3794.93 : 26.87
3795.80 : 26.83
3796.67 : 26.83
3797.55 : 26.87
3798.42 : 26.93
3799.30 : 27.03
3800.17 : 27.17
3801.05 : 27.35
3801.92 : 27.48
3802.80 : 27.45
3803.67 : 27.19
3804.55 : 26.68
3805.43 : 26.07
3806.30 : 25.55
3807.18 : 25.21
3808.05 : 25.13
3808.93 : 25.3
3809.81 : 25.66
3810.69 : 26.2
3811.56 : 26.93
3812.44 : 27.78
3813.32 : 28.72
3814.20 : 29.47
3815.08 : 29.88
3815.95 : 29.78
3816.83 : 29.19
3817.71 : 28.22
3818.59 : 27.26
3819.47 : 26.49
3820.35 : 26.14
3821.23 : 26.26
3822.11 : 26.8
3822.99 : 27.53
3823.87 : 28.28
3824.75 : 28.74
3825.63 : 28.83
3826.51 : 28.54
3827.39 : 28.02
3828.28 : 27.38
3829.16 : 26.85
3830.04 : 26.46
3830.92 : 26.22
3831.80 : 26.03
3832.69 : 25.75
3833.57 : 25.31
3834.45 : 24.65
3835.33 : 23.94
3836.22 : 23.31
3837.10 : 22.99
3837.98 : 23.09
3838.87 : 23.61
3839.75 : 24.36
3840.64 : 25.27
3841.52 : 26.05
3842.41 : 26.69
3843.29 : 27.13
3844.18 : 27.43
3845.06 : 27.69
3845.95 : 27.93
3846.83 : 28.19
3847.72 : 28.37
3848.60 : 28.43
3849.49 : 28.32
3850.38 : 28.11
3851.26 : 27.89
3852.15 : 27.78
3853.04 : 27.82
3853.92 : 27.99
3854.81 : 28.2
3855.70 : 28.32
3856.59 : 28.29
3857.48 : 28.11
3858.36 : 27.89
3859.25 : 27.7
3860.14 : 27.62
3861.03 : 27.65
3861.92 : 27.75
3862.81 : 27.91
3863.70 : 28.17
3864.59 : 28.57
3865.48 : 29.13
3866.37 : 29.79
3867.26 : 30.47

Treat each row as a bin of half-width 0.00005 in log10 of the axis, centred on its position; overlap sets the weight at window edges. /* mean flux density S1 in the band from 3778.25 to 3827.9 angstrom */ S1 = 27.2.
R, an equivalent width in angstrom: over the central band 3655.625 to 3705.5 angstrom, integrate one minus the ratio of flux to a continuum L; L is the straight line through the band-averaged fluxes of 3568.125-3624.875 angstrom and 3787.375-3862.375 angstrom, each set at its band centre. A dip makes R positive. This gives 0.29 angstrom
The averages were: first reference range 30.8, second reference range 27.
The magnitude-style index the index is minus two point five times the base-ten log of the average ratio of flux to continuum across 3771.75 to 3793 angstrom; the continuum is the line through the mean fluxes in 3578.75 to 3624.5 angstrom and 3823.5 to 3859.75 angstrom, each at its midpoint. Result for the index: 0.02 mag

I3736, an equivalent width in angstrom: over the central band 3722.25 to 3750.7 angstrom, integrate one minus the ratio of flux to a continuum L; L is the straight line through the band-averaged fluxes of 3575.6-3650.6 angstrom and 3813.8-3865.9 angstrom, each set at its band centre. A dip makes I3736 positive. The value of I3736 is -2.5 angstrom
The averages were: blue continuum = 30.9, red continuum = 27.2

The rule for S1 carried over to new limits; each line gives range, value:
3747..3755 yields 28.6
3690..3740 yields 30.2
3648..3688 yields 29.6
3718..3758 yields 30.7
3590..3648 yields 30.8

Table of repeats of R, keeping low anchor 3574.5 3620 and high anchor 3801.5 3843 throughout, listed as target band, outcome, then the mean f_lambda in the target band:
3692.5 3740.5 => -2.43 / 30.2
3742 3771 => -0.63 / 28.6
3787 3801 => 0.18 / 26.8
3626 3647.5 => 0.67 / 29.5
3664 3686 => 0.57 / 28.9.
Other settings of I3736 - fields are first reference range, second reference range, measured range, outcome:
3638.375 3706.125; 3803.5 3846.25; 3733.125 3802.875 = -1.2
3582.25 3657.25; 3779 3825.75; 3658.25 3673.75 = 0.1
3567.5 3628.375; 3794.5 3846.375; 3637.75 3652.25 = 0.0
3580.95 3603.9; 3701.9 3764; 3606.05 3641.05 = 1.5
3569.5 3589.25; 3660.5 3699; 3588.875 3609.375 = -1.6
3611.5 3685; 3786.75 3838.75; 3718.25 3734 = -2.7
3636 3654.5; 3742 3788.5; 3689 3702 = 0.2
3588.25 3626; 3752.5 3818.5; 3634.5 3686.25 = 1.5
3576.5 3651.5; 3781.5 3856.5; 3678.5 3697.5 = 0.1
